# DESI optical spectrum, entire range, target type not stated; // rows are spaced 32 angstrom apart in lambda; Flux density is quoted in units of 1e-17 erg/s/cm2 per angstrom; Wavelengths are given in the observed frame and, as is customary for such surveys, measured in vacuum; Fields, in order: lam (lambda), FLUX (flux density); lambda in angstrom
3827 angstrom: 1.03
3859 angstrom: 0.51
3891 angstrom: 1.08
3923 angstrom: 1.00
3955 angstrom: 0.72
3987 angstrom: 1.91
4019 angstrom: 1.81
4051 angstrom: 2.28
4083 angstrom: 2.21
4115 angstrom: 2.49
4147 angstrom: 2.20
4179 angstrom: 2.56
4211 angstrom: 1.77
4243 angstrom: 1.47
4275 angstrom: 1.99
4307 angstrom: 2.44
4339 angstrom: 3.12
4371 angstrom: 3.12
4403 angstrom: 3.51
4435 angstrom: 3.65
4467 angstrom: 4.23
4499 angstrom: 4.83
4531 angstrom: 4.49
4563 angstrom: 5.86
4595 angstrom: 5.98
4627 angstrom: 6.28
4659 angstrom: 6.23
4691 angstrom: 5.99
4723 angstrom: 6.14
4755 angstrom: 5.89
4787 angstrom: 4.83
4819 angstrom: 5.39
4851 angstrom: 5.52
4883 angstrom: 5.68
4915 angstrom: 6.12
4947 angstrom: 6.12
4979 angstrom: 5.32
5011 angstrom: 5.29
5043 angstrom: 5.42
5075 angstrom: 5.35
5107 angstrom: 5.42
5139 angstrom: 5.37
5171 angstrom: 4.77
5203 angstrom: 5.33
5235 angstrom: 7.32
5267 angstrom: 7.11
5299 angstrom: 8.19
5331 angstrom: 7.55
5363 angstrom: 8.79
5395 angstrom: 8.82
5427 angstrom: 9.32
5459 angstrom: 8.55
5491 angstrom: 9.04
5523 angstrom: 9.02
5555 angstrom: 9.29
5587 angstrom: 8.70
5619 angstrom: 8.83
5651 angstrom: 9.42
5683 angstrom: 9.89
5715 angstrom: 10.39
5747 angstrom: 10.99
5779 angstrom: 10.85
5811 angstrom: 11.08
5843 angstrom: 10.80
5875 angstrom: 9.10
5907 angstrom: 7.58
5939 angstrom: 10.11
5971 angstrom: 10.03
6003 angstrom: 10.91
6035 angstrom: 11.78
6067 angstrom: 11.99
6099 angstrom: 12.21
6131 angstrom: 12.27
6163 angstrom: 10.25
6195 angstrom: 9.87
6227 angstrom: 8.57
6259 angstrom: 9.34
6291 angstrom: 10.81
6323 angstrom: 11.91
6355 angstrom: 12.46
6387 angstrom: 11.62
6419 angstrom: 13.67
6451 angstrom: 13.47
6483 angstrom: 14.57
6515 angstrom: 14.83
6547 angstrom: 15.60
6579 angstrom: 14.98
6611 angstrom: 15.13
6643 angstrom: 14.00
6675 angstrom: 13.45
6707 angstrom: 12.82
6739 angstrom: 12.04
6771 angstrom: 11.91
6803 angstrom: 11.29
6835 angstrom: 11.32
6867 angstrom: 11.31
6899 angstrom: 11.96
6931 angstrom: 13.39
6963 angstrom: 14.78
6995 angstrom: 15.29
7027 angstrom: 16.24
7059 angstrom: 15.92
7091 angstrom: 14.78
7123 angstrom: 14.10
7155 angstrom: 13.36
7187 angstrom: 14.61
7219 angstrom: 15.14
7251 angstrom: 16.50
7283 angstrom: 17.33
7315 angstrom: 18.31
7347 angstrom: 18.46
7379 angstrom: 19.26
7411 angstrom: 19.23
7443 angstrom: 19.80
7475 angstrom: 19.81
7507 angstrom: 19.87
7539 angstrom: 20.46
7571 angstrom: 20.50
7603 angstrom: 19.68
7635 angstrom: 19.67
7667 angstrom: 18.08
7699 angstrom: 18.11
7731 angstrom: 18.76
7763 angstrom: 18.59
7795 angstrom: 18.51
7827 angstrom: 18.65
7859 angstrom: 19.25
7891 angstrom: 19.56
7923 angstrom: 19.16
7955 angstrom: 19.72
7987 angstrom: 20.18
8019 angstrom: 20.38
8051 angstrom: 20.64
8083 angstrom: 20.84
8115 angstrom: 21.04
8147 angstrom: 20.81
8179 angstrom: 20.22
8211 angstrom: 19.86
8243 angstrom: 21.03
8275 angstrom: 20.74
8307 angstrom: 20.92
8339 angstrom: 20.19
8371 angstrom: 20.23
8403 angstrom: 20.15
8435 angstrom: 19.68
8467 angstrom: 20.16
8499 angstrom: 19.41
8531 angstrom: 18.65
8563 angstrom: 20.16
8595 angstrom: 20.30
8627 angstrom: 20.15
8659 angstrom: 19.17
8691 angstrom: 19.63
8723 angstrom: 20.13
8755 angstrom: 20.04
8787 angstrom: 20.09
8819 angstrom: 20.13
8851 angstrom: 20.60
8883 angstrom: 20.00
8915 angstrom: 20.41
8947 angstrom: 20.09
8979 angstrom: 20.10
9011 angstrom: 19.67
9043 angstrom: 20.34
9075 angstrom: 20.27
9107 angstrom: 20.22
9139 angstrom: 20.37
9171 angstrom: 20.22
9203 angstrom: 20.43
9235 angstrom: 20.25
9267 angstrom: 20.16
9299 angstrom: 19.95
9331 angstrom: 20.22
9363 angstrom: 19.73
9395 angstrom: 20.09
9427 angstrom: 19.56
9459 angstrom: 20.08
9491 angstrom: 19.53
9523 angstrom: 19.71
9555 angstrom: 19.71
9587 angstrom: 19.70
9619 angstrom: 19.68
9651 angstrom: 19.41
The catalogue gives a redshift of 0.00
